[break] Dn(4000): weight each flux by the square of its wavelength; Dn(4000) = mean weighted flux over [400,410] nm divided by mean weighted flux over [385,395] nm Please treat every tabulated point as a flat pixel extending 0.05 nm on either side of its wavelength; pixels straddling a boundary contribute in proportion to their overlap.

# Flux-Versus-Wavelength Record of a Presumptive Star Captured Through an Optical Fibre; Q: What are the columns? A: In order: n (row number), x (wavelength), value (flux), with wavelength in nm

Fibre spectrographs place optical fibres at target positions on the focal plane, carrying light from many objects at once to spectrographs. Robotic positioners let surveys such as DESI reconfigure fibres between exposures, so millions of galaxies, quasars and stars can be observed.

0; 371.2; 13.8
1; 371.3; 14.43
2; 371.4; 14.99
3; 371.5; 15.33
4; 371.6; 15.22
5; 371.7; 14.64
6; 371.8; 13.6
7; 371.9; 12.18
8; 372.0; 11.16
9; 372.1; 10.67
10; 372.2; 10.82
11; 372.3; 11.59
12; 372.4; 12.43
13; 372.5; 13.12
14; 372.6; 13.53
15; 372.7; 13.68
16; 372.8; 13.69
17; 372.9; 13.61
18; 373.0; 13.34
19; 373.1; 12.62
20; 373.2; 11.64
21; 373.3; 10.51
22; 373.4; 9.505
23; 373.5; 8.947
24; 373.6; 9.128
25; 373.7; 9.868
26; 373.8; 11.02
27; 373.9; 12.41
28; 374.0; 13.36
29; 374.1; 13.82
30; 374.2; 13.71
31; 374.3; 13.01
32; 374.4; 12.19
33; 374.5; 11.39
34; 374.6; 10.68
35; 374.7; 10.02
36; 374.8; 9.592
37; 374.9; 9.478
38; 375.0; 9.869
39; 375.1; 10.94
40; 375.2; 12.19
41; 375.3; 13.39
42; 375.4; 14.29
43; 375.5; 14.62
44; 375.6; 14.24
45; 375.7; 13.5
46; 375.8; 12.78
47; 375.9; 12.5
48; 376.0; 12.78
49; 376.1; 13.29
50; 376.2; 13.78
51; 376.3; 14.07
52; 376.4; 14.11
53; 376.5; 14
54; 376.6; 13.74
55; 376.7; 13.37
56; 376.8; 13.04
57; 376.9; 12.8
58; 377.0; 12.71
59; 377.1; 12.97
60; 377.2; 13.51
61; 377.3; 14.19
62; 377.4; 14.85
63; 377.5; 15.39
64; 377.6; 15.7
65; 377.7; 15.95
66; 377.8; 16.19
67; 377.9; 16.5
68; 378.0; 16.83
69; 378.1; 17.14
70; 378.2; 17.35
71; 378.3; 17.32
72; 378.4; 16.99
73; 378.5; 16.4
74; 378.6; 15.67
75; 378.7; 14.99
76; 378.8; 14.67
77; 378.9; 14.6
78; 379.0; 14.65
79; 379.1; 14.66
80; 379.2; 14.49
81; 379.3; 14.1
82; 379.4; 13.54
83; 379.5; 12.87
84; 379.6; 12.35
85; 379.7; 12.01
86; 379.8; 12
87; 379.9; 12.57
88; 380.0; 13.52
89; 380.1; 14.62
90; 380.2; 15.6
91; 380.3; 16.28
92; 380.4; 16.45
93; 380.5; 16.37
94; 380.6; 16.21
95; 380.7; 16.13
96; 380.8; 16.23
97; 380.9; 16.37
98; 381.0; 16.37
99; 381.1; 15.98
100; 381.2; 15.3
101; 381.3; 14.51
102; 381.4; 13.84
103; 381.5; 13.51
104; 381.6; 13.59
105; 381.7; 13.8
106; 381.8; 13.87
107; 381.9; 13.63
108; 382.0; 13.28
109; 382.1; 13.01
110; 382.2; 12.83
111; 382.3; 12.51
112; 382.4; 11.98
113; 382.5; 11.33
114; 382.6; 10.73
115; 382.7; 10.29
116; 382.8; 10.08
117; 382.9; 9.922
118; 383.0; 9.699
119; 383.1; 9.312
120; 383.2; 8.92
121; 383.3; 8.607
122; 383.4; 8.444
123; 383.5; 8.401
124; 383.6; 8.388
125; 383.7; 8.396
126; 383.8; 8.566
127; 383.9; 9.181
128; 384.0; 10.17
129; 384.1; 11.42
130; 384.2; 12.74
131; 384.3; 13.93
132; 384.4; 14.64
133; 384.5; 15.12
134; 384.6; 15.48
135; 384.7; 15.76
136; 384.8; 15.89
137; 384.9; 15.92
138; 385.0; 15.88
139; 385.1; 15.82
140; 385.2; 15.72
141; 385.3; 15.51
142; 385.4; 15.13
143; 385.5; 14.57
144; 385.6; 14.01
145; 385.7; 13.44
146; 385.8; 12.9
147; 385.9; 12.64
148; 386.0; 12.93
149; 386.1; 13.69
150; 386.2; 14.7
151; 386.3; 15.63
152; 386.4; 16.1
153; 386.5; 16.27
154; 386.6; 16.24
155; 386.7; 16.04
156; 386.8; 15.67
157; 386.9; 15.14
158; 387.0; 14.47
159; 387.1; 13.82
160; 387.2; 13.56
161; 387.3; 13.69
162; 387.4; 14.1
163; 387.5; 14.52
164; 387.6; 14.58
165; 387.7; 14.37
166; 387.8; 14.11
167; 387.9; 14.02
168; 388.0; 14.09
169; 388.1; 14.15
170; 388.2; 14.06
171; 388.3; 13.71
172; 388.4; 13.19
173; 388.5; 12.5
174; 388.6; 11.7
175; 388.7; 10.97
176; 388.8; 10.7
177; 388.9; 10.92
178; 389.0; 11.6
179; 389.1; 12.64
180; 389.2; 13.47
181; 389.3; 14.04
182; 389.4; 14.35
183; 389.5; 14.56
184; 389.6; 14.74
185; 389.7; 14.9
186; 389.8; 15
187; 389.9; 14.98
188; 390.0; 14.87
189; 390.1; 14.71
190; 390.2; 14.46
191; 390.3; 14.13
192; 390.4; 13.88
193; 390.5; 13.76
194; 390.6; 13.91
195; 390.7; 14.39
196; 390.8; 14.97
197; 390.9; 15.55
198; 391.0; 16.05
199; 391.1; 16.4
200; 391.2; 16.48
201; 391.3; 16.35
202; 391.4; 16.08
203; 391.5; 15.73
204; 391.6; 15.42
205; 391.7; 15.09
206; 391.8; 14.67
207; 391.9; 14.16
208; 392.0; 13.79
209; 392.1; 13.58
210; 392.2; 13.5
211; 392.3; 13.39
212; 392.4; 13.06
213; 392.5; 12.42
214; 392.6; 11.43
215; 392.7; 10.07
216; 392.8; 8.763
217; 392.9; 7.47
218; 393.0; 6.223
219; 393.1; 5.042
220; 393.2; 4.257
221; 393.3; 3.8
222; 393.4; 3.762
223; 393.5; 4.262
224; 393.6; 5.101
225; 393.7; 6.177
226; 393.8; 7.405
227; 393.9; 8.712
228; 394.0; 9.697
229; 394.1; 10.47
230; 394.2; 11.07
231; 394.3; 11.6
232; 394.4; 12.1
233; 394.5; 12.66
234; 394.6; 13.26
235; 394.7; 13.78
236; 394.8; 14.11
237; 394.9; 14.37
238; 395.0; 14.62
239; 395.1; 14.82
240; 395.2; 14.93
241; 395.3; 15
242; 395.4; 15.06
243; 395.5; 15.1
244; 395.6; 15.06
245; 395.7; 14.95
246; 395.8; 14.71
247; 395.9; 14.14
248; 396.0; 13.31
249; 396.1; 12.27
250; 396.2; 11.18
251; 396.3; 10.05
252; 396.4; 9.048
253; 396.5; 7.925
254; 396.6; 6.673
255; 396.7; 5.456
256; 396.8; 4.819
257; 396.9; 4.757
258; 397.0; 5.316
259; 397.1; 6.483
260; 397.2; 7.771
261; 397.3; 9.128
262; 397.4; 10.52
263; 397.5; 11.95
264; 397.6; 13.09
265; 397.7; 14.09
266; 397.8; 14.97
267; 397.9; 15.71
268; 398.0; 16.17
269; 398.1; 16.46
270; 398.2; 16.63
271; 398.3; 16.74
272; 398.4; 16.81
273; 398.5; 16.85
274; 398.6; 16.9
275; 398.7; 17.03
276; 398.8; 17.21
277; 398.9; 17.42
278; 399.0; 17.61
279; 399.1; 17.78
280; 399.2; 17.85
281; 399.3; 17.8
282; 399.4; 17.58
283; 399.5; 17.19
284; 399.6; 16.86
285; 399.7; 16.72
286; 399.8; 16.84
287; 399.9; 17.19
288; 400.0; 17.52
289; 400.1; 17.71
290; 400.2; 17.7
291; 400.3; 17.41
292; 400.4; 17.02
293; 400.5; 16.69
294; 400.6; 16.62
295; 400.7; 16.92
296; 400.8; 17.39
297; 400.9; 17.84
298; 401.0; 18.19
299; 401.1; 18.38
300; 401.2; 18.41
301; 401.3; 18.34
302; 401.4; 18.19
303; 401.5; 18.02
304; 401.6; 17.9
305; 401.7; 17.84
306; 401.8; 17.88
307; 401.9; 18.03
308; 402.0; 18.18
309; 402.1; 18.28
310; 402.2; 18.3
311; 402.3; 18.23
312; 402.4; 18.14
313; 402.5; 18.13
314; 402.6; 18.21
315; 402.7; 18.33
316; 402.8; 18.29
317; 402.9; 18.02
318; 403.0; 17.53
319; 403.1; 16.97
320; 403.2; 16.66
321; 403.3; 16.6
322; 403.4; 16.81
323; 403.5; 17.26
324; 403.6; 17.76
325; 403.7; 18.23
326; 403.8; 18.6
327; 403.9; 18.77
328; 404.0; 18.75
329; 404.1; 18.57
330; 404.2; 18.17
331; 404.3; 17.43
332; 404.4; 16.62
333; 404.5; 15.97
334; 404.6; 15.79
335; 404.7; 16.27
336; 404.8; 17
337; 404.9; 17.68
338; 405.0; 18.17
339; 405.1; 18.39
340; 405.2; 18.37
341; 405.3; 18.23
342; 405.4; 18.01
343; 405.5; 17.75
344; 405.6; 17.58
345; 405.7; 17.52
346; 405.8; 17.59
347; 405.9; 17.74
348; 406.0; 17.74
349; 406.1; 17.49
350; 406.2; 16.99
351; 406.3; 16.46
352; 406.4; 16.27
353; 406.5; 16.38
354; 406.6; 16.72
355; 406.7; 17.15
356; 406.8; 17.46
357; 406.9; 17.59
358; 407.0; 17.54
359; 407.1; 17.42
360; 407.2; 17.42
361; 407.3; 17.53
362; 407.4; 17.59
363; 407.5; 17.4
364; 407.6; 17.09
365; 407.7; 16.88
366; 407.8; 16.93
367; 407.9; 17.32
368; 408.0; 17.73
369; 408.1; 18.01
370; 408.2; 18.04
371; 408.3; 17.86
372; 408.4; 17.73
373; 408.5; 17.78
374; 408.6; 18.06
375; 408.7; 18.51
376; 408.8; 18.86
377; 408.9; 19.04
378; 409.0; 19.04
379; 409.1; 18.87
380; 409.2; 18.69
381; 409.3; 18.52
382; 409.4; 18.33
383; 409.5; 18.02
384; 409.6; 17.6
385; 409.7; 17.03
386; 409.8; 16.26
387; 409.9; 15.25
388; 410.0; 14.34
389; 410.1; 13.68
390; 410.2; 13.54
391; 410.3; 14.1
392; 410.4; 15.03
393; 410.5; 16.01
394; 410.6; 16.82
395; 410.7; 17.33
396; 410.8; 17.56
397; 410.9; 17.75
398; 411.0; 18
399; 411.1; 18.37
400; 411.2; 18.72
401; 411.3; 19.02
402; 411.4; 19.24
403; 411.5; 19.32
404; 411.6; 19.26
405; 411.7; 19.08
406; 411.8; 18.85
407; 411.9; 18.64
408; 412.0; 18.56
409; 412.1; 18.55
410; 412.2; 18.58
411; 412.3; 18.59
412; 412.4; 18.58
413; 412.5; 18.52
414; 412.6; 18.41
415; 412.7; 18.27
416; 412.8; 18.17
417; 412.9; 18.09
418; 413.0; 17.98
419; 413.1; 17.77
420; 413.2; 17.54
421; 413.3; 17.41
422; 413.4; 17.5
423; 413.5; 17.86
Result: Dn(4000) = 1.46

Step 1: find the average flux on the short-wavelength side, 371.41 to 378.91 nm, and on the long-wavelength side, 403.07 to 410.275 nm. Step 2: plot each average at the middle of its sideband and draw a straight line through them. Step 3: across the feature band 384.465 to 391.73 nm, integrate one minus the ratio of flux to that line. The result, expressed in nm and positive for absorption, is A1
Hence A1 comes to 0.24 nm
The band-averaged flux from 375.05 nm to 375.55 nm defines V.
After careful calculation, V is 13.1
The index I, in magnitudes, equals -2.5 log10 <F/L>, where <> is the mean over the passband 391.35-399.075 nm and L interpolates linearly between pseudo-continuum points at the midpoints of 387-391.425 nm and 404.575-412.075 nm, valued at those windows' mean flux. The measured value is 0.263 mag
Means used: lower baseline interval 14.1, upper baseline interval 17.5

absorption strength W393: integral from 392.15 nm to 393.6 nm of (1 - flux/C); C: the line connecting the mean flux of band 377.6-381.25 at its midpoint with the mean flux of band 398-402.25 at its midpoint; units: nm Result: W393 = 0.730 nm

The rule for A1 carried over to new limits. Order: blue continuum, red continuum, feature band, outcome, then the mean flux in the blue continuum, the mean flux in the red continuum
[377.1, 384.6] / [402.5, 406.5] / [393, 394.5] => 0.78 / 13.5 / 17.5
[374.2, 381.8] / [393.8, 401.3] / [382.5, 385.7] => 0.44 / 14.1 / 14.1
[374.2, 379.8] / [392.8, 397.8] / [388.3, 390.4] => -0.39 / 13.8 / 10.2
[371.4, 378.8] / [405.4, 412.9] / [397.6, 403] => -0.29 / 13.2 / 17.6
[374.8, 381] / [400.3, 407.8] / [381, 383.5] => 0.47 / 14.3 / 17.6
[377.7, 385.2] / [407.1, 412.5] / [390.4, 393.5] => 0.59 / 13.6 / 17.6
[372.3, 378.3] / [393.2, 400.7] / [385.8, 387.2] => -0.18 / 13.1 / 13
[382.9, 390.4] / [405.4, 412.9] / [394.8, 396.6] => 0.23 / 13.4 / 17.6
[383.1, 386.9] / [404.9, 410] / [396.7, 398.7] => 0.44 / 13.3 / 17.6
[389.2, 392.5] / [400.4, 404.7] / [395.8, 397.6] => 0.78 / 14.7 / 17.7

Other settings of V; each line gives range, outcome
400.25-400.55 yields 17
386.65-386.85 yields 15.9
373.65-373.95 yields 11.1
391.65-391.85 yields 14.9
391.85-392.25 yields 13.8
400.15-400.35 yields 17.6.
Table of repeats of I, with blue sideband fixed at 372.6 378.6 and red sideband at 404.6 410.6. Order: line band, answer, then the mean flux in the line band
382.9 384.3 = 0.43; 9.58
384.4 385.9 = -0.04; 15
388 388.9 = 0.18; 12.6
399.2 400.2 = -0.07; 17.3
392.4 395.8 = 0.42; 10.6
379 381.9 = -0.05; 14.5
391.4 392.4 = 0.07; 14.4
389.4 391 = 0.03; 14.6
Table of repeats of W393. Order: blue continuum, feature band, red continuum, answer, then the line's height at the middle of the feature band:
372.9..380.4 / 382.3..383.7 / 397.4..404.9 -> 0.45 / 14.4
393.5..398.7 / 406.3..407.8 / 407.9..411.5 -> -0.07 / 16.3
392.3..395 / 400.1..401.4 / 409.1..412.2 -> -0.49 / 12.8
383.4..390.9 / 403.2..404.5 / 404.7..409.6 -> -0.05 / 17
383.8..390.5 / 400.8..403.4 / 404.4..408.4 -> -0.21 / 16.6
